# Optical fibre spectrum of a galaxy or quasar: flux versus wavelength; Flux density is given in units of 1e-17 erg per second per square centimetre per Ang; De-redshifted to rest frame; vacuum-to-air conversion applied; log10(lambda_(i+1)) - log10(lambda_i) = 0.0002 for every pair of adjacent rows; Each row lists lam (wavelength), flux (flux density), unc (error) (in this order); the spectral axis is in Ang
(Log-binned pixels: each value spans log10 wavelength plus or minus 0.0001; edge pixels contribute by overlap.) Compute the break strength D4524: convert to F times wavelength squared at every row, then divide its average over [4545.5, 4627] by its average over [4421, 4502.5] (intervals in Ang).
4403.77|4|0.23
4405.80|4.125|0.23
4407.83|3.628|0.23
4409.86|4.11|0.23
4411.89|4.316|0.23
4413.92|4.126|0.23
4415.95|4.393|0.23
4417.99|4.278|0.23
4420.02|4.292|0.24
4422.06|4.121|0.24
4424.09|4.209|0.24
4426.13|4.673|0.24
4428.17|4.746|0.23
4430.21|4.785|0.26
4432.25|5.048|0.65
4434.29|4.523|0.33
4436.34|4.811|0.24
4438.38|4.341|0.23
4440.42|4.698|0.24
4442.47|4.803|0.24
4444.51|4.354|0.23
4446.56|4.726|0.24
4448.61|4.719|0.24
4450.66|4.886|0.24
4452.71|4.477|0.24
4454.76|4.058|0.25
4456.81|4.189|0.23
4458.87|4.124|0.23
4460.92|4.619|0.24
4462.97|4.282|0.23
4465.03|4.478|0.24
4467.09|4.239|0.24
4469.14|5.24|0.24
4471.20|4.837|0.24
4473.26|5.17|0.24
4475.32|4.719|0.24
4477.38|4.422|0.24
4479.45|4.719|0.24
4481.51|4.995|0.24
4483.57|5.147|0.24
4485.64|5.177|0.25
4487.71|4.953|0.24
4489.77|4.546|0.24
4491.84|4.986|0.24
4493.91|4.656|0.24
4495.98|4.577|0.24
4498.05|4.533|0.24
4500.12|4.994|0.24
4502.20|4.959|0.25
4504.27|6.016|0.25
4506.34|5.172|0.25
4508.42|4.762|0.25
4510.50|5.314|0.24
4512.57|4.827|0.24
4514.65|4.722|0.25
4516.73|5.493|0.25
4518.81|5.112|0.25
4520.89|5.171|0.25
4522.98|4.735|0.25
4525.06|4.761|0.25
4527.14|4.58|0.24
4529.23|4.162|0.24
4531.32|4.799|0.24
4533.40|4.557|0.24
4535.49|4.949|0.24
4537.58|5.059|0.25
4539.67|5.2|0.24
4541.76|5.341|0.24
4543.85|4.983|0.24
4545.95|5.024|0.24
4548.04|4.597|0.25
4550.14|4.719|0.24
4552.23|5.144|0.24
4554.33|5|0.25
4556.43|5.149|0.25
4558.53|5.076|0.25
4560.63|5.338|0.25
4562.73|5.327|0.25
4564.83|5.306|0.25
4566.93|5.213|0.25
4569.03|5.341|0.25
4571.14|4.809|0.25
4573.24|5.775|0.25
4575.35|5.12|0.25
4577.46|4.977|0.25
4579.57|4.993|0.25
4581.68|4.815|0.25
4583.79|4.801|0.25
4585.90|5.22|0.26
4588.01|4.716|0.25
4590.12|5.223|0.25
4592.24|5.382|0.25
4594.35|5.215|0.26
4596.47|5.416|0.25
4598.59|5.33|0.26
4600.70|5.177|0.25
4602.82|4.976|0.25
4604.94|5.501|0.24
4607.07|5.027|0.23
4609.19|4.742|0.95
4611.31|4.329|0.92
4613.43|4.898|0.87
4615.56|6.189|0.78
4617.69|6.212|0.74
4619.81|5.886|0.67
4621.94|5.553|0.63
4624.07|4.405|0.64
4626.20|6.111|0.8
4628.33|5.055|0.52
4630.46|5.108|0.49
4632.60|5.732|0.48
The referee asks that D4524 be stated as 1.2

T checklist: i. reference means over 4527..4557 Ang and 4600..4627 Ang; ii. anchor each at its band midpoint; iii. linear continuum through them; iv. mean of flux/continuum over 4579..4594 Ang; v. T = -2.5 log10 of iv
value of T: 0.02 mag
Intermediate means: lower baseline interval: 4.89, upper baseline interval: 5.3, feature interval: 5.03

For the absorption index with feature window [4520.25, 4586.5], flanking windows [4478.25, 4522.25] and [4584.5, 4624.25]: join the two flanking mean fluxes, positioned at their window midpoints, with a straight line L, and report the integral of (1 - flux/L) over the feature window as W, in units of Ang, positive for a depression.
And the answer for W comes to 1.6 Ang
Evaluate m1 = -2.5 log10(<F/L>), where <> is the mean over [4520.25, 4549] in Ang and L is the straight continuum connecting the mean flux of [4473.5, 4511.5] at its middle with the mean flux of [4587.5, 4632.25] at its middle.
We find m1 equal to 0.05 mag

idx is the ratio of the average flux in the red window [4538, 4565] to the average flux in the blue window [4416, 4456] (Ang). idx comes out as 1.12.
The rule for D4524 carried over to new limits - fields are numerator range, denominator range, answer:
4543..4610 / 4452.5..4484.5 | 1.16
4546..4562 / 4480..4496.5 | 1.06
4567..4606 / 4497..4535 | 1.08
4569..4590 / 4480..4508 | 1.06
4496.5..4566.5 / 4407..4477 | 1.15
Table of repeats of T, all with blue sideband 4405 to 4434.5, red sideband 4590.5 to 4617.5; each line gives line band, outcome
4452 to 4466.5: 0.056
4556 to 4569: -0.048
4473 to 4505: -0.049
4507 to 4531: -0.013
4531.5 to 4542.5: -0.021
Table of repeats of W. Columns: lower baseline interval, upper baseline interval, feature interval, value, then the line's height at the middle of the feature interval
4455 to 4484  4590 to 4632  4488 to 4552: -0.6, 4.87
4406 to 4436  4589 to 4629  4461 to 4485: -0.6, 4.63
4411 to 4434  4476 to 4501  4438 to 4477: 0.5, 4.64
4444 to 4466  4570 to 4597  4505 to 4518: -0.9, 4.74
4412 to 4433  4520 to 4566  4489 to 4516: -0.9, 4.79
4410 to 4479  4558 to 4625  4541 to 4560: 0.0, 5.01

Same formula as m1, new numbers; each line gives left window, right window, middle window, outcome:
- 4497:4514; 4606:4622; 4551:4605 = 0.019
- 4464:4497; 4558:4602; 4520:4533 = 0.064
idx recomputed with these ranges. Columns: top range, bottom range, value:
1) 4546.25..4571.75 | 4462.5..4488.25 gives 1.06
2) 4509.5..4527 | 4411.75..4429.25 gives 1.15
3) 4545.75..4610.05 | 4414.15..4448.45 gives 1.13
